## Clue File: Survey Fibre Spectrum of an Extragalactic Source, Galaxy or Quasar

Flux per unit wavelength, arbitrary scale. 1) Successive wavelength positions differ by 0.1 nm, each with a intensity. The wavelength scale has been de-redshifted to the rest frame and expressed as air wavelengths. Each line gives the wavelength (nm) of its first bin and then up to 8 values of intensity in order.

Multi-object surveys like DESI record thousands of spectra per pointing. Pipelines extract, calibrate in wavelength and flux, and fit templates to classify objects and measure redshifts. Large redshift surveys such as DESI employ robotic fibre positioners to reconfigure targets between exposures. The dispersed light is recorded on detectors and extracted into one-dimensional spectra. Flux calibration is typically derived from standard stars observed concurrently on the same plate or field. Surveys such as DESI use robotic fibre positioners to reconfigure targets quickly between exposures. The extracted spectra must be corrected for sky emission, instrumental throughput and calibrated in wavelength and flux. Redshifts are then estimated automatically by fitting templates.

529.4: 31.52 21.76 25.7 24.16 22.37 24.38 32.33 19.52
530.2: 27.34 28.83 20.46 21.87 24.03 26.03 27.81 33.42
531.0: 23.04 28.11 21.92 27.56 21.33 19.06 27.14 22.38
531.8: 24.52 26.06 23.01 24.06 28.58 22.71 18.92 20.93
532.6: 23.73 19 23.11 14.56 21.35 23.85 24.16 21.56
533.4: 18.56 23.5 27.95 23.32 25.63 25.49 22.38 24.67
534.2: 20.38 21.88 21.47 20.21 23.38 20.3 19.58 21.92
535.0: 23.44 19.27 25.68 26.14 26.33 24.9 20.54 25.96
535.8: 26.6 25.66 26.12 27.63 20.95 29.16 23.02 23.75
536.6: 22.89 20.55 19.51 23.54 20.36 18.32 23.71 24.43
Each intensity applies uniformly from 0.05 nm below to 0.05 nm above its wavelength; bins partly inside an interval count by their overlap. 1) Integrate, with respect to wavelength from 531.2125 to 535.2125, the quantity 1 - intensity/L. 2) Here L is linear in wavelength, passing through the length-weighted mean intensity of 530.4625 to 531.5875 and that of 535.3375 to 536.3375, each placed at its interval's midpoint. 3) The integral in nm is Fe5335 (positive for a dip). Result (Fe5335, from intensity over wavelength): 0.40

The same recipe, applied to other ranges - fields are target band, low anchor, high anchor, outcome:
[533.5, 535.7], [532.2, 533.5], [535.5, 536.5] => 0.020 nm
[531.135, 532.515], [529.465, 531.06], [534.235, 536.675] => 0.066 nm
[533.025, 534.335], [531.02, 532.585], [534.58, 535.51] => 0.000 nm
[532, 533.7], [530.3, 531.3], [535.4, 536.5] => 0.200 nm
